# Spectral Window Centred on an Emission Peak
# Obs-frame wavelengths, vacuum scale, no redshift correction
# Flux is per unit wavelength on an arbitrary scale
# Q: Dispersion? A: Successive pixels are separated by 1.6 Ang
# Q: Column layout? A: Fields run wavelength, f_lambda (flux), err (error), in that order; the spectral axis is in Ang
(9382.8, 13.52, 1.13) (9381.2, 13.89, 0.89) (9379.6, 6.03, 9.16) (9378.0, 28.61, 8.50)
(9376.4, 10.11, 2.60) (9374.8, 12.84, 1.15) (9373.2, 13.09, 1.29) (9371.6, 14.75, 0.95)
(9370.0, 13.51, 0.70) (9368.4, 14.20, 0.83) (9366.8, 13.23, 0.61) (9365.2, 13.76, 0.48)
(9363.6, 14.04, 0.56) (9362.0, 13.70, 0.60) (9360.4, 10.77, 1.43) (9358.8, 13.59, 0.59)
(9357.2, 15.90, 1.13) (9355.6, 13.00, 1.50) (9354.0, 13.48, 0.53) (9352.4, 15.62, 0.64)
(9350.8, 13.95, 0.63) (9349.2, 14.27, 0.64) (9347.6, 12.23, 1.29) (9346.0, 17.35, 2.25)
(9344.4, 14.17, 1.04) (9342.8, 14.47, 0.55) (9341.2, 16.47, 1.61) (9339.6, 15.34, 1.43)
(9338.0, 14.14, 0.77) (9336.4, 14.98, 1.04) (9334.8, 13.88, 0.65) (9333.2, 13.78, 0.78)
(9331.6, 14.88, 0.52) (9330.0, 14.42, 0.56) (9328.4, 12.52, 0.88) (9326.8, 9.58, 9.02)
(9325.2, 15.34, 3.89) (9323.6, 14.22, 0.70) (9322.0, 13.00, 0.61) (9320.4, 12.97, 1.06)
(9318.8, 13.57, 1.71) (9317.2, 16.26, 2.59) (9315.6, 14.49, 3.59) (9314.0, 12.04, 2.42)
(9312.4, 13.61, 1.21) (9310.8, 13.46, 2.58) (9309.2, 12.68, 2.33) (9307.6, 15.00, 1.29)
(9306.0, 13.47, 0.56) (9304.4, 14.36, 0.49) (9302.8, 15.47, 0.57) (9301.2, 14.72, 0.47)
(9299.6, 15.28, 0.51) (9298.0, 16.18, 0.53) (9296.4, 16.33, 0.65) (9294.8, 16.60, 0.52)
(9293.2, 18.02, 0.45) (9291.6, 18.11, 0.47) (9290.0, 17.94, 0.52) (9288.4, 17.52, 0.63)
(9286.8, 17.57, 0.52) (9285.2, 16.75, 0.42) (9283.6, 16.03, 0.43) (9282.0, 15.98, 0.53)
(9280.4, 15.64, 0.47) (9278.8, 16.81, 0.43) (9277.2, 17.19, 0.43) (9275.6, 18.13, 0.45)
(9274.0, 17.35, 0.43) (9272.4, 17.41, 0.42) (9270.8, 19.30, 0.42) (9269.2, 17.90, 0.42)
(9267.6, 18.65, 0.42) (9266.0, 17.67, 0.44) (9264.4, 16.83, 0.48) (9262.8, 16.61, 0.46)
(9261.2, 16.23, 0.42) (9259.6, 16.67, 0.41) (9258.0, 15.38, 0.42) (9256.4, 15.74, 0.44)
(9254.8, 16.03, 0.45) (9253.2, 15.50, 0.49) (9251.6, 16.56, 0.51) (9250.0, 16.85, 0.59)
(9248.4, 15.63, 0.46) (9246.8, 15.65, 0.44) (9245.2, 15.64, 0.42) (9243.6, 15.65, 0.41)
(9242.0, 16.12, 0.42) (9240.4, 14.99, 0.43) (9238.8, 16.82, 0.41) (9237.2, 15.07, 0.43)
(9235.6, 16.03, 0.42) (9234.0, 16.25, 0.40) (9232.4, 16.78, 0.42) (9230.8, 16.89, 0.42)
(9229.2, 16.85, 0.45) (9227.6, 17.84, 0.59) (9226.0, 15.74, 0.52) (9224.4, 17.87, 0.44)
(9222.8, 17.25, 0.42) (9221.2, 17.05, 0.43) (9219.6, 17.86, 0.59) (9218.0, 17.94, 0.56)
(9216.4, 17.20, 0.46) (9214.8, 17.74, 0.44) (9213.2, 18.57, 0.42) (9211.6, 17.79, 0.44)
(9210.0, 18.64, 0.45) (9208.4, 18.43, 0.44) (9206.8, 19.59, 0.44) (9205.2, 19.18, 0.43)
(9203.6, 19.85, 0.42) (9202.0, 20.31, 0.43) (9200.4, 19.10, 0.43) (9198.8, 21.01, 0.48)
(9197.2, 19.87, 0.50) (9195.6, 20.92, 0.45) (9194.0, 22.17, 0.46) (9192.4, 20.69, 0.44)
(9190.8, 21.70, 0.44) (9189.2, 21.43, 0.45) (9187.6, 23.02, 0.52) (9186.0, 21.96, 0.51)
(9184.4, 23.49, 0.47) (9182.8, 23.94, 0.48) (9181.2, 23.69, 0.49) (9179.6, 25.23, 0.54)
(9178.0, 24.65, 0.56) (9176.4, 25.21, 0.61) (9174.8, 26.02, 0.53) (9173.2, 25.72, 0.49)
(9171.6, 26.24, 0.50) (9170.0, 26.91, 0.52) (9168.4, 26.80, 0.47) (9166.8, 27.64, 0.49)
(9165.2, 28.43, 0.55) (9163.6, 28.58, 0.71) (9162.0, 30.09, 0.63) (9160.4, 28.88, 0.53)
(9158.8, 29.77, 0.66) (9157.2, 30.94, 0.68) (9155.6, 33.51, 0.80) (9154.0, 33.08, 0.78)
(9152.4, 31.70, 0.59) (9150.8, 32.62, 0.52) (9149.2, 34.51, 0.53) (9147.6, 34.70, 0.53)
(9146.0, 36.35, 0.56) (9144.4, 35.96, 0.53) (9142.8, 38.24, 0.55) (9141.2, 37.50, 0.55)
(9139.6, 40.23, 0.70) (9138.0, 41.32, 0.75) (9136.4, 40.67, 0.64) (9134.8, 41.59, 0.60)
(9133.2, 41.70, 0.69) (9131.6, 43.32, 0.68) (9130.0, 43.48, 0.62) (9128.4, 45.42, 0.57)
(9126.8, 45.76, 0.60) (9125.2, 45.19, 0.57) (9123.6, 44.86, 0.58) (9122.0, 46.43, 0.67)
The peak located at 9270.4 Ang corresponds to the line [S II] 6716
